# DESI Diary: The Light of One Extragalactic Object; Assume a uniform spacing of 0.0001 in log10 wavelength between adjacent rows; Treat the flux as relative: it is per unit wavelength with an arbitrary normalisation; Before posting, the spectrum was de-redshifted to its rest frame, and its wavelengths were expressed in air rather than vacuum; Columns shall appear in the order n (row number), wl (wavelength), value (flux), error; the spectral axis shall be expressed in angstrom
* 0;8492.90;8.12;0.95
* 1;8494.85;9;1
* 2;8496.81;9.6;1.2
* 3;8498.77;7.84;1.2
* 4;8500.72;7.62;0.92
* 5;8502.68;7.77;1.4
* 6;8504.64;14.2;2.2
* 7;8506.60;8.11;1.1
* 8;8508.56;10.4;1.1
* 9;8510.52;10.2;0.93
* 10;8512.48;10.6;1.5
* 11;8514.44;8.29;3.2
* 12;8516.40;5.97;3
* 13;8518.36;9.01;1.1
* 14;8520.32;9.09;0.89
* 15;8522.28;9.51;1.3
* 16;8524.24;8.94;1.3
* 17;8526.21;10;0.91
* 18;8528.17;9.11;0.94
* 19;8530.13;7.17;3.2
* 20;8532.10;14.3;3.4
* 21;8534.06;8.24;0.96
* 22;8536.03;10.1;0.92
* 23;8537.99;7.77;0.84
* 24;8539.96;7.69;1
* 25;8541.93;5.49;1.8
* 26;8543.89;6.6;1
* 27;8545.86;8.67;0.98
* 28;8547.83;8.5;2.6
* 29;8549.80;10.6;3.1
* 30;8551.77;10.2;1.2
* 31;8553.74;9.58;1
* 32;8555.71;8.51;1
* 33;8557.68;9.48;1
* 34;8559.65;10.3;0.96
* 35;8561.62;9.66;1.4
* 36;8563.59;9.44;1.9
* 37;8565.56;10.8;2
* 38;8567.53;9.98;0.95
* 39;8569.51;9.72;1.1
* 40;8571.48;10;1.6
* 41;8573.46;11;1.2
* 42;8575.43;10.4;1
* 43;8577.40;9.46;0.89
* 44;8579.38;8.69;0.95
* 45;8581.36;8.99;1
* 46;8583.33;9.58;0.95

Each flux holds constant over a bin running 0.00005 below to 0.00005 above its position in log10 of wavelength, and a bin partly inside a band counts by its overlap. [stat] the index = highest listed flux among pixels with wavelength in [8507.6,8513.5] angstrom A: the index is 10.6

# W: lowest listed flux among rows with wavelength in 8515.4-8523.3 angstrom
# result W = 5.97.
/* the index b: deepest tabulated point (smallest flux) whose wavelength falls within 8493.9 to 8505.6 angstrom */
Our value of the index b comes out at 7.62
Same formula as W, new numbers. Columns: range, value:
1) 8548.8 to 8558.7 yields 8.51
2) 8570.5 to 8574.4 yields 10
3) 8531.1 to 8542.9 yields 5.49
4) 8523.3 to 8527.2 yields 8.94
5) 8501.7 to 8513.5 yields 7.77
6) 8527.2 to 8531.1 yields 7.17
